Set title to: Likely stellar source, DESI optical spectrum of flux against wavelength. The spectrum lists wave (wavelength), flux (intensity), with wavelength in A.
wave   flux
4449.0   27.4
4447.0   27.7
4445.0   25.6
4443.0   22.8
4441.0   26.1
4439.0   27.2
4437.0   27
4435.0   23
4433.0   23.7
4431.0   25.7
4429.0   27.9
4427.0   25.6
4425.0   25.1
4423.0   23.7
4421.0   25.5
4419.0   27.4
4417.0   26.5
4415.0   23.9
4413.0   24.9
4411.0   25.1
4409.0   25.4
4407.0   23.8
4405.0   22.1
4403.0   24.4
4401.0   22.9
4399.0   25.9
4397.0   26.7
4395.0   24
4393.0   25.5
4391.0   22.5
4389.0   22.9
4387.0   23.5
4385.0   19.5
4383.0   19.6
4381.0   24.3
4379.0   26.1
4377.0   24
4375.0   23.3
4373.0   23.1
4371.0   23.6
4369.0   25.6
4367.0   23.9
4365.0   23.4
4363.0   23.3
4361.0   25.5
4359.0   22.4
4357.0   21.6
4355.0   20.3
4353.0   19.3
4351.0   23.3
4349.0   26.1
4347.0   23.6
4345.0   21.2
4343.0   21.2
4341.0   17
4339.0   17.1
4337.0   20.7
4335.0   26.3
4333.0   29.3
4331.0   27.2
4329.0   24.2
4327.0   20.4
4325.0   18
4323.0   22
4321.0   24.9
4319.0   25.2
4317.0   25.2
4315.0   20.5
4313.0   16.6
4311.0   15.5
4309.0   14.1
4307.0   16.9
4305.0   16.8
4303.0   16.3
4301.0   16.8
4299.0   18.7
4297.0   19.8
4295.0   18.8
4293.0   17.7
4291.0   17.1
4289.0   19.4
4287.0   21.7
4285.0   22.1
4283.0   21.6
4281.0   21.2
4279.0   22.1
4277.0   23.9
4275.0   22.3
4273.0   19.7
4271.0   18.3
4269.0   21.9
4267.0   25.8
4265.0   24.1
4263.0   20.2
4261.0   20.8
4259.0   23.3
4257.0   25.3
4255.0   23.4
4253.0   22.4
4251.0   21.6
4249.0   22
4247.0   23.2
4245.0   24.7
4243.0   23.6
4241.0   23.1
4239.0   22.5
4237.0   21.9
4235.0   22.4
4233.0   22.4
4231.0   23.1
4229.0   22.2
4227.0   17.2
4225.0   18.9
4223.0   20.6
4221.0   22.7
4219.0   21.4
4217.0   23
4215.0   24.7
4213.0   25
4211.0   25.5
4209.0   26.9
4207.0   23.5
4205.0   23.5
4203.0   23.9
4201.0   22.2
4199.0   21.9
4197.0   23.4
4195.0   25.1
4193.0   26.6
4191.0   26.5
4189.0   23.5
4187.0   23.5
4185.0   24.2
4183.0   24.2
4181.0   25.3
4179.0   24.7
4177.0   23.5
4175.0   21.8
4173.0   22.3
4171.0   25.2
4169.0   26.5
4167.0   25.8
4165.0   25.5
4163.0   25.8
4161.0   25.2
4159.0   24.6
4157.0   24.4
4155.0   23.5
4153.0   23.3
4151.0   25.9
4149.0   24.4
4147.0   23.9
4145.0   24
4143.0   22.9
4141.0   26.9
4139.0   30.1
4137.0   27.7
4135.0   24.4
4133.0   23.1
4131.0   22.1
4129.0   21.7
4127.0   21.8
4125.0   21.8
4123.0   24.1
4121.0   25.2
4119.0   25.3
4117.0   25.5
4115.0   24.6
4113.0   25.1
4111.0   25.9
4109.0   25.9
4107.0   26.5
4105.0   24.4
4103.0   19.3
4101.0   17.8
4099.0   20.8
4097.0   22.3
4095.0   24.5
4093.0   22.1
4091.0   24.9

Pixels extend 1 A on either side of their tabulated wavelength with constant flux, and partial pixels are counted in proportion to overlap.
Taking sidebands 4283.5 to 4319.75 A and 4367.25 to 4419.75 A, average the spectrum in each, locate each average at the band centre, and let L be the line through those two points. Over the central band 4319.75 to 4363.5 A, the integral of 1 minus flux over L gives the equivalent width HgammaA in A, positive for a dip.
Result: -2.93 A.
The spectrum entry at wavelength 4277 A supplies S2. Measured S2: 23.9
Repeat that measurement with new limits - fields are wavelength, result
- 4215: 24.7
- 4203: 23.9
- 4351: 23.3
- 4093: 22.1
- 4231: 23.1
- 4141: 26.9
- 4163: 25.8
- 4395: 24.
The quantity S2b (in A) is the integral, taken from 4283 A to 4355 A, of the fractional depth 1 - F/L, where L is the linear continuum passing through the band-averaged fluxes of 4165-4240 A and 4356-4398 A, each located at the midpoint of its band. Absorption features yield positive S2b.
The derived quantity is 8.90 A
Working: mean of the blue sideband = 23.5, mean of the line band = 20.6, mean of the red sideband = 23.5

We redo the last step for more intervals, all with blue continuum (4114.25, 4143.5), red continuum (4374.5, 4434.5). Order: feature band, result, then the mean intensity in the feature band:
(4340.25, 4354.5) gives 1.6 A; 21.7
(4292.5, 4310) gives 5.1 A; 17.3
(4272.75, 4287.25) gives 1.5 A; 21.9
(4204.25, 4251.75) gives 3.3 A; 22.7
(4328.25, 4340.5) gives 0.3 A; 23.8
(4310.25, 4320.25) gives 1.5 A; 20.8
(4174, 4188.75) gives 0.4 A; 23.9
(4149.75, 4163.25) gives -0.1 A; 24.6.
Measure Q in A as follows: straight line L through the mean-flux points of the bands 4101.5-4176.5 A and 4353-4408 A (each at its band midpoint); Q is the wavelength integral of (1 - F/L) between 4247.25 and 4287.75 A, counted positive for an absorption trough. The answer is 2.8 A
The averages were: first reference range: 24.4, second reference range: 23.4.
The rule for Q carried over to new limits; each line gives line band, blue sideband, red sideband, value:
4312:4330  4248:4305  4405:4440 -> 0.30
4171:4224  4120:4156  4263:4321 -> -2.80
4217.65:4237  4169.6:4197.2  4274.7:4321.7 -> 1.10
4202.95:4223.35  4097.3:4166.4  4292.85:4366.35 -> -0.78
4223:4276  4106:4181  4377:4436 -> 5.17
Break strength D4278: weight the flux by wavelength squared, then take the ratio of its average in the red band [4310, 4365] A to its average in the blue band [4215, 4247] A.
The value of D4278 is 1.05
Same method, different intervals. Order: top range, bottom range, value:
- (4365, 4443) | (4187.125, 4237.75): 1.16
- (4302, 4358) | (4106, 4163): 0.94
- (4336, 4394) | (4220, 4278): 1.07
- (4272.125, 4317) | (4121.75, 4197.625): 0.84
